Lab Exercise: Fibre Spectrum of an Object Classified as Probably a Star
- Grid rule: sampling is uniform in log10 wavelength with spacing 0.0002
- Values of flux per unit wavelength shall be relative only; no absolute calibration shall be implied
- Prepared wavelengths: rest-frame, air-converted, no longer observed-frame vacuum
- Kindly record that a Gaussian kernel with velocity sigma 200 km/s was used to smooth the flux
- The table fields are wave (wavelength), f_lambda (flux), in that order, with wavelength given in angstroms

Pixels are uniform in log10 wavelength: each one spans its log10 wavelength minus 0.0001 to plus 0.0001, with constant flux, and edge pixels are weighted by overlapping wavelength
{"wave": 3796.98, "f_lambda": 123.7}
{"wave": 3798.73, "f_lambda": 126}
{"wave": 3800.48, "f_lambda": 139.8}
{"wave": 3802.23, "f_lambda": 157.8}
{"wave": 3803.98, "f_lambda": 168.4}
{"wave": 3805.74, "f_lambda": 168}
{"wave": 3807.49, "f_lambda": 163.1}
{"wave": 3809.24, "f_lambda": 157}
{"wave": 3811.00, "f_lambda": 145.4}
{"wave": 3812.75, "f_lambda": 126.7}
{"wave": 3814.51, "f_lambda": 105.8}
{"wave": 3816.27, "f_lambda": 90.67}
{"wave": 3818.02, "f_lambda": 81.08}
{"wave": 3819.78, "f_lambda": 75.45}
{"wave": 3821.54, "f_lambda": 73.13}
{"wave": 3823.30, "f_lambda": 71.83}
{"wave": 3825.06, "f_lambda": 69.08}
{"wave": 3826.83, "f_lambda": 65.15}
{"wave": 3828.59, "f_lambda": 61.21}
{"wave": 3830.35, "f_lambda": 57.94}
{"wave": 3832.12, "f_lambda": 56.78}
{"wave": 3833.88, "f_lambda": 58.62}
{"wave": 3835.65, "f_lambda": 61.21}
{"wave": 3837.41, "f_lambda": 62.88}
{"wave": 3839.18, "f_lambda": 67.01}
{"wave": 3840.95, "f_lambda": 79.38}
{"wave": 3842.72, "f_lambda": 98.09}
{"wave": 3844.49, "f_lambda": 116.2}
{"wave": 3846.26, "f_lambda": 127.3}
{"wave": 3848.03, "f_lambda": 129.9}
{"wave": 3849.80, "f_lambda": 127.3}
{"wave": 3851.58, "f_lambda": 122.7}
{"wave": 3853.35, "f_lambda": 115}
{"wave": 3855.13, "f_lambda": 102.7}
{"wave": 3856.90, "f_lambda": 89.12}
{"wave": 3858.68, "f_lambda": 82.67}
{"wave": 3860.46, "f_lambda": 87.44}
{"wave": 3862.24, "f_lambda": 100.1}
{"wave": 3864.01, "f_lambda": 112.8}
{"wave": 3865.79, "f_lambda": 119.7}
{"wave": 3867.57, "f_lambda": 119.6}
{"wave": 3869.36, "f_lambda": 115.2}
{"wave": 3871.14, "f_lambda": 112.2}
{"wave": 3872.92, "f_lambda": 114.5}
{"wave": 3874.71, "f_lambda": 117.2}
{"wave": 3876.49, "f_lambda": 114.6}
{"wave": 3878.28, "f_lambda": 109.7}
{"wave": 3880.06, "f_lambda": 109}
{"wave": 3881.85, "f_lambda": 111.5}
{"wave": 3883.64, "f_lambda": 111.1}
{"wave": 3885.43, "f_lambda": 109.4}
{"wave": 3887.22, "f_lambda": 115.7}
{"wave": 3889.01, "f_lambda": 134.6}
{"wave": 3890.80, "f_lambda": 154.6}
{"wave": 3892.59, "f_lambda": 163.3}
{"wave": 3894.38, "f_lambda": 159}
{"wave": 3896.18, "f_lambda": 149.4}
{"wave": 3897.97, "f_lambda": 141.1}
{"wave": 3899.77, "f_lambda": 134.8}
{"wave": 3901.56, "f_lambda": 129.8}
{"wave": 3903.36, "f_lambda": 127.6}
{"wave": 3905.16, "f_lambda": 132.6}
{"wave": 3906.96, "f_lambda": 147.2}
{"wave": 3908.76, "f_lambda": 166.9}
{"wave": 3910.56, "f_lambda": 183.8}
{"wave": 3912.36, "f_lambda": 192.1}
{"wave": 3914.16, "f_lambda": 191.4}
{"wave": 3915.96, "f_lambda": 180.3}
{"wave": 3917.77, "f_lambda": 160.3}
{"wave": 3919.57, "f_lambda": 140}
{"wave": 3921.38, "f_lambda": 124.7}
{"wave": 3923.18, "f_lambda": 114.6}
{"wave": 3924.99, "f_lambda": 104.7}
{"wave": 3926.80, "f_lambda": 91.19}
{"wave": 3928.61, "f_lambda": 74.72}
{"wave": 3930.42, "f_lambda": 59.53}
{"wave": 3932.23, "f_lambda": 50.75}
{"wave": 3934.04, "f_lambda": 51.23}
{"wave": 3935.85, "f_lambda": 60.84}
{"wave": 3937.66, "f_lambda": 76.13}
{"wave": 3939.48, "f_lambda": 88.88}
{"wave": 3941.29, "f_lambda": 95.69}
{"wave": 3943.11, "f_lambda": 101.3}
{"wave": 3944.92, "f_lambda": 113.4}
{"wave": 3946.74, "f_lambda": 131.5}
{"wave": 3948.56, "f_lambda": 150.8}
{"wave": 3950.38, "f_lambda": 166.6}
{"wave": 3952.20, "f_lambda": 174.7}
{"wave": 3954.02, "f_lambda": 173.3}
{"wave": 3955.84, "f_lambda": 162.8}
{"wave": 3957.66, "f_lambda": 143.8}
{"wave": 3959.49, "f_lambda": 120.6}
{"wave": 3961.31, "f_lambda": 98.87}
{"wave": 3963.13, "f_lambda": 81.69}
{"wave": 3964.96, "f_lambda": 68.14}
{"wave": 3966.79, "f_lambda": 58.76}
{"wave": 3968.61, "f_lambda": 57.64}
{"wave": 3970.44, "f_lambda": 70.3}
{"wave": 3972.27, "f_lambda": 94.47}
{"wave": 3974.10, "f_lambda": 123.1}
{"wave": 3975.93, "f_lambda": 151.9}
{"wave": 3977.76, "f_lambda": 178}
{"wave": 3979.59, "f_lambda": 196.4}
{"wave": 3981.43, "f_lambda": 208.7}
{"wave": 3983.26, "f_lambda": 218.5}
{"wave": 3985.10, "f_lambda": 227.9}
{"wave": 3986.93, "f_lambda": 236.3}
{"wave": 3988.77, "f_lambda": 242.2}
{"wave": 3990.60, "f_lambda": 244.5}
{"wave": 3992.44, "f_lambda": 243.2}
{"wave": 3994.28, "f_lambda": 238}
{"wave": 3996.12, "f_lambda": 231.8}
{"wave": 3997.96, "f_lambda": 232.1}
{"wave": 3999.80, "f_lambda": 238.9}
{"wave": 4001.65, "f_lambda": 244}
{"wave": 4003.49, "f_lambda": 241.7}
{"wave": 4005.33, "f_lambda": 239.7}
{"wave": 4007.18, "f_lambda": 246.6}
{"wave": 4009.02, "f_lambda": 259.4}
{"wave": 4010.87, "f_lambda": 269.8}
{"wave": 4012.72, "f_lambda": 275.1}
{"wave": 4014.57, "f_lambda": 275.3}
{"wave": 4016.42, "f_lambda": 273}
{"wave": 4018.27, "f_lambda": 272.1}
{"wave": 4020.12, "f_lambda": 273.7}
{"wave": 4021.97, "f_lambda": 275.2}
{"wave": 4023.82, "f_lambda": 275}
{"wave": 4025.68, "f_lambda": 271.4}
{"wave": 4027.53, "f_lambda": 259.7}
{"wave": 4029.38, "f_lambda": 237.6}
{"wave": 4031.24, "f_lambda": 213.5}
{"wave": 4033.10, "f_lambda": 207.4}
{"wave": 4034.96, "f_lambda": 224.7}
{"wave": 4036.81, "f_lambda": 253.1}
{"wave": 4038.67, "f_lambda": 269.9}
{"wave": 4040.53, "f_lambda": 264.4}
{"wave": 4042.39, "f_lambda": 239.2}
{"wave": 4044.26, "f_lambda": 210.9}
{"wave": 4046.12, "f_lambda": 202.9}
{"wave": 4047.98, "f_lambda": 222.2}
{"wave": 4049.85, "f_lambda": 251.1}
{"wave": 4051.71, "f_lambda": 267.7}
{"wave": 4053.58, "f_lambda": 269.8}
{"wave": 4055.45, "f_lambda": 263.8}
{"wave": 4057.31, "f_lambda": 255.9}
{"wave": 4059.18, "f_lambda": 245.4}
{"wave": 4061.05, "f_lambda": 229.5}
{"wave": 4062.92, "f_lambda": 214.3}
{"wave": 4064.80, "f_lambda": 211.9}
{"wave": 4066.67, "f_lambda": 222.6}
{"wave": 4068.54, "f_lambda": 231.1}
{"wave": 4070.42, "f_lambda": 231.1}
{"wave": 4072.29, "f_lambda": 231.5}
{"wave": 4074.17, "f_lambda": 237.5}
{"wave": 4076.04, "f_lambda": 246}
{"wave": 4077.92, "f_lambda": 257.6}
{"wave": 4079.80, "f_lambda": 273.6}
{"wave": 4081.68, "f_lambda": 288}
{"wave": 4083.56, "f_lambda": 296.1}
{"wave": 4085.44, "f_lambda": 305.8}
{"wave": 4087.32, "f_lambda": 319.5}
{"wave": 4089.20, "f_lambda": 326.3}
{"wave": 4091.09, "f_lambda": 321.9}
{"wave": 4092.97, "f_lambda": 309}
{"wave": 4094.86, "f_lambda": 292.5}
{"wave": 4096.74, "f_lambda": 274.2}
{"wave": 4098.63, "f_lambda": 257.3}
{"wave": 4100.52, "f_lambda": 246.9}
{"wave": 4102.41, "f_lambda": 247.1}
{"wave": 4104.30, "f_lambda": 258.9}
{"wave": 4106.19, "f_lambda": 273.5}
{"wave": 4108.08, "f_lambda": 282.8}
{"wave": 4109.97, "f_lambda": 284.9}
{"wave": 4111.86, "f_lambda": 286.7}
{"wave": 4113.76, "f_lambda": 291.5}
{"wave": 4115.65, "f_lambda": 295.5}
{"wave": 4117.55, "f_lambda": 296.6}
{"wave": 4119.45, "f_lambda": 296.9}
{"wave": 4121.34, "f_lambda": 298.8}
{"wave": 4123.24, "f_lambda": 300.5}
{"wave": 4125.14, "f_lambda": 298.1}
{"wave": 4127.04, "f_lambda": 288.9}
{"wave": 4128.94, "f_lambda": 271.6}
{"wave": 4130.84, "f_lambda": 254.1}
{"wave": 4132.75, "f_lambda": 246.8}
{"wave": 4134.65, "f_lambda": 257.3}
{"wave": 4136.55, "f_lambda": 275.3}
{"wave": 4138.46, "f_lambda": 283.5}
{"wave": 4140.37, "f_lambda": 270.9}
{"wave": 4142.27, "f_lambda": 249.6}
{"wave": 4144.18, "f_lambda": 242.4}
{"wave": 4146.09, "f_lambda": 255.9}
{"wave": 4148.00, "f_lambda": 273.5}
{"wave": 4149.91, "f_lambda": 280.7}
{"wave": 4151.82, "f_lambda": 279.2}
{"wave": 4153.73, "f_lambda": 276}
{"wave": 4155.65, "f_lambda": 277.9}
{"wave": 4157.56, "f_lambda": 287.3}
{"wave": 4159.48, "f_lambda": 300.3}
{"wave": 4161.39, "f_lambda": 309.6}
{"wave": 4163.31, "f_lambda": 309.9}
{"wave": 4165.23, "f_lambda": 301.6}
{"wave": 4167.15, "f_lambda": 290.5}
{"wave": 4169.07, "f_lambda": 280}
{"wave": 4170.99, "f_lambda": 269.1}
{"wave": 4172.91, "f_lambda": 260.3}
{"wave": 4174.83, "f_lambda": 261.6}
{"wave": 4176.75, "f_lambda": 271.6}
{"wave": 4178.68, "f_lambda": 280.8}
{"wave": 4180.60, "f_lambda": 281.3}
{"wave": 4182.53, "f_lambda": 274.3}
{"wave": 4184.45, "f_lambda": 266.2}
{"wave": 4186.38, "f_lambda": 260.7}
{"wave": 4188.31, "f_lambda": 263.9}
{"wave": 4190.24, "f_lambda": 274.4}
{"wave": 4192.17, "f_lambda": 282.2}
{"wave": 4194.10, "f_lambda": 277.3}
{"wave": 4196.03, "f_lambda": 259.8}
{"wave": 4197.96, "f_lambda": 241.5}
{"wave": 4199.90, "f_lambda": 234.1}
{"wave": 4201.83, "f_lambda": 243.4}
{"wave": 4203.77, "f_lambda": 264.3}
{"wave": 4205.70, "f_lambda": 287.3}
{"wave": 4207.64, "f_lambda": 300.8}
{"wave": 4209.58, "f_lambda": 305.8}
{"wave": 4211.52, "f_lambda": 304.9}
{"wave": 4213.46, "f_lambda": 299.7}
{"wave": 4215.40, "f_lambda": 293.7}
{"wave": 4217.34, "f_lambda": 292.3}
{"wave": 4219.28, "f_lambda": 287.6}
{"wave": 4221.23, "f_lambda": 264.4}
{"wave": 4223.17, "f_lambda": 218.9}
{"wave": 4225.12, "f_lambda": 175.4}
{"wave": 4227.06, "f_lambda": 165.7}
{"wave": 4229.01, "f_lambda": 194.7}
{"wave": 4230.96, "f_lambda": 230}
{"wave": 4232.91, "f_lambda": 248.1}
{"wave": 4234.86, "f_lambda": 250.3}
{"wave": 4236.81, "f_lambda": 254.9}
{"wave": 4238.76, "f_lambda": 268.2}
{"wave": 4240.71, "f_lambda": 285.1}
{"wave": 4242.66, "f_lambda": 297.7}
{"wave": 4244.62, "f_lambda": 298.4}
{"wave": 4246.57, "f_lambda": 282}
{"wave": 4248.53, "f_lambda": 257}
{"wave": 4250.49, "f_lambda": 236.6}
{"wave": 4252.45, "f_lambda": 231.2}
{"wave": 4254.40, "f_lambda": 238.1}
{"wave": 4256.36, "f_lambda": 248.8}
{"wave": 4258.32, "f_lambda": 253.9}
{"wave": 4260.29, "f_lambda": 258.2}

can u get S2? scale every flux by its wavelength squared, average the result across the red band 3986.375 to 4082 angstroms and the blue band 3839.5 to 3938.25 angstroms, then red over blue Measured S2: 2.2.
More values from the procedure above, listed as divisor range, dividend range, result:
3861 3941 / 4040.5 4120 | 2.37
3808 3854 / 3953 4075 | 2.55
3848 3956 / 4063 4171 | 2.50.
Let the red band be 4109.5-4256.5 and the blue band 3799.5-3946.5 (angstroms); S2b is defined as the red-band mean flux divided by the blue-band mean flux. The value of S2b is 2.4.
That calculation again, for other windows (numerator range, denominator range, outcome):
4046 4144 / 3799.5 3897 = 2.45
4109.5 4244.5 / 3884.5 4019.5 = 1.70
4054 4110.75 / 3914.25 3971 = 2.42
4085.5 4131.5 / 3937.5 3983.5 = 2.27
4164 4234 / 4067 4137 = 0.95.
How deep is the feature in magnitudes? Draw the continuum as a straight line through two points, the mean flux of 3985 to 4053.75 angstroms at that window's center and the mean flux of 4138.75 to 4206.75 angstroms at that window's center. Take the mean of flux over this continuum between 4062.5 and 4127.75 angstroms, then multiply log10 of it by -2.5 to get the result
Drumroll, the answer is -0.06 mag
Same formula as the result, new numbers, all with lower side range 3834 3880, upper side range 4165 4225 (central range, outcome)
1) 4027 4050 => -0.20 mag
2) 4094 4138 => -0.19 mag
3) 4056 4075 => -0.12 mag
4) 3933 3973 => 0.38 mag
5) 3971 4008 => -0.24 mag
